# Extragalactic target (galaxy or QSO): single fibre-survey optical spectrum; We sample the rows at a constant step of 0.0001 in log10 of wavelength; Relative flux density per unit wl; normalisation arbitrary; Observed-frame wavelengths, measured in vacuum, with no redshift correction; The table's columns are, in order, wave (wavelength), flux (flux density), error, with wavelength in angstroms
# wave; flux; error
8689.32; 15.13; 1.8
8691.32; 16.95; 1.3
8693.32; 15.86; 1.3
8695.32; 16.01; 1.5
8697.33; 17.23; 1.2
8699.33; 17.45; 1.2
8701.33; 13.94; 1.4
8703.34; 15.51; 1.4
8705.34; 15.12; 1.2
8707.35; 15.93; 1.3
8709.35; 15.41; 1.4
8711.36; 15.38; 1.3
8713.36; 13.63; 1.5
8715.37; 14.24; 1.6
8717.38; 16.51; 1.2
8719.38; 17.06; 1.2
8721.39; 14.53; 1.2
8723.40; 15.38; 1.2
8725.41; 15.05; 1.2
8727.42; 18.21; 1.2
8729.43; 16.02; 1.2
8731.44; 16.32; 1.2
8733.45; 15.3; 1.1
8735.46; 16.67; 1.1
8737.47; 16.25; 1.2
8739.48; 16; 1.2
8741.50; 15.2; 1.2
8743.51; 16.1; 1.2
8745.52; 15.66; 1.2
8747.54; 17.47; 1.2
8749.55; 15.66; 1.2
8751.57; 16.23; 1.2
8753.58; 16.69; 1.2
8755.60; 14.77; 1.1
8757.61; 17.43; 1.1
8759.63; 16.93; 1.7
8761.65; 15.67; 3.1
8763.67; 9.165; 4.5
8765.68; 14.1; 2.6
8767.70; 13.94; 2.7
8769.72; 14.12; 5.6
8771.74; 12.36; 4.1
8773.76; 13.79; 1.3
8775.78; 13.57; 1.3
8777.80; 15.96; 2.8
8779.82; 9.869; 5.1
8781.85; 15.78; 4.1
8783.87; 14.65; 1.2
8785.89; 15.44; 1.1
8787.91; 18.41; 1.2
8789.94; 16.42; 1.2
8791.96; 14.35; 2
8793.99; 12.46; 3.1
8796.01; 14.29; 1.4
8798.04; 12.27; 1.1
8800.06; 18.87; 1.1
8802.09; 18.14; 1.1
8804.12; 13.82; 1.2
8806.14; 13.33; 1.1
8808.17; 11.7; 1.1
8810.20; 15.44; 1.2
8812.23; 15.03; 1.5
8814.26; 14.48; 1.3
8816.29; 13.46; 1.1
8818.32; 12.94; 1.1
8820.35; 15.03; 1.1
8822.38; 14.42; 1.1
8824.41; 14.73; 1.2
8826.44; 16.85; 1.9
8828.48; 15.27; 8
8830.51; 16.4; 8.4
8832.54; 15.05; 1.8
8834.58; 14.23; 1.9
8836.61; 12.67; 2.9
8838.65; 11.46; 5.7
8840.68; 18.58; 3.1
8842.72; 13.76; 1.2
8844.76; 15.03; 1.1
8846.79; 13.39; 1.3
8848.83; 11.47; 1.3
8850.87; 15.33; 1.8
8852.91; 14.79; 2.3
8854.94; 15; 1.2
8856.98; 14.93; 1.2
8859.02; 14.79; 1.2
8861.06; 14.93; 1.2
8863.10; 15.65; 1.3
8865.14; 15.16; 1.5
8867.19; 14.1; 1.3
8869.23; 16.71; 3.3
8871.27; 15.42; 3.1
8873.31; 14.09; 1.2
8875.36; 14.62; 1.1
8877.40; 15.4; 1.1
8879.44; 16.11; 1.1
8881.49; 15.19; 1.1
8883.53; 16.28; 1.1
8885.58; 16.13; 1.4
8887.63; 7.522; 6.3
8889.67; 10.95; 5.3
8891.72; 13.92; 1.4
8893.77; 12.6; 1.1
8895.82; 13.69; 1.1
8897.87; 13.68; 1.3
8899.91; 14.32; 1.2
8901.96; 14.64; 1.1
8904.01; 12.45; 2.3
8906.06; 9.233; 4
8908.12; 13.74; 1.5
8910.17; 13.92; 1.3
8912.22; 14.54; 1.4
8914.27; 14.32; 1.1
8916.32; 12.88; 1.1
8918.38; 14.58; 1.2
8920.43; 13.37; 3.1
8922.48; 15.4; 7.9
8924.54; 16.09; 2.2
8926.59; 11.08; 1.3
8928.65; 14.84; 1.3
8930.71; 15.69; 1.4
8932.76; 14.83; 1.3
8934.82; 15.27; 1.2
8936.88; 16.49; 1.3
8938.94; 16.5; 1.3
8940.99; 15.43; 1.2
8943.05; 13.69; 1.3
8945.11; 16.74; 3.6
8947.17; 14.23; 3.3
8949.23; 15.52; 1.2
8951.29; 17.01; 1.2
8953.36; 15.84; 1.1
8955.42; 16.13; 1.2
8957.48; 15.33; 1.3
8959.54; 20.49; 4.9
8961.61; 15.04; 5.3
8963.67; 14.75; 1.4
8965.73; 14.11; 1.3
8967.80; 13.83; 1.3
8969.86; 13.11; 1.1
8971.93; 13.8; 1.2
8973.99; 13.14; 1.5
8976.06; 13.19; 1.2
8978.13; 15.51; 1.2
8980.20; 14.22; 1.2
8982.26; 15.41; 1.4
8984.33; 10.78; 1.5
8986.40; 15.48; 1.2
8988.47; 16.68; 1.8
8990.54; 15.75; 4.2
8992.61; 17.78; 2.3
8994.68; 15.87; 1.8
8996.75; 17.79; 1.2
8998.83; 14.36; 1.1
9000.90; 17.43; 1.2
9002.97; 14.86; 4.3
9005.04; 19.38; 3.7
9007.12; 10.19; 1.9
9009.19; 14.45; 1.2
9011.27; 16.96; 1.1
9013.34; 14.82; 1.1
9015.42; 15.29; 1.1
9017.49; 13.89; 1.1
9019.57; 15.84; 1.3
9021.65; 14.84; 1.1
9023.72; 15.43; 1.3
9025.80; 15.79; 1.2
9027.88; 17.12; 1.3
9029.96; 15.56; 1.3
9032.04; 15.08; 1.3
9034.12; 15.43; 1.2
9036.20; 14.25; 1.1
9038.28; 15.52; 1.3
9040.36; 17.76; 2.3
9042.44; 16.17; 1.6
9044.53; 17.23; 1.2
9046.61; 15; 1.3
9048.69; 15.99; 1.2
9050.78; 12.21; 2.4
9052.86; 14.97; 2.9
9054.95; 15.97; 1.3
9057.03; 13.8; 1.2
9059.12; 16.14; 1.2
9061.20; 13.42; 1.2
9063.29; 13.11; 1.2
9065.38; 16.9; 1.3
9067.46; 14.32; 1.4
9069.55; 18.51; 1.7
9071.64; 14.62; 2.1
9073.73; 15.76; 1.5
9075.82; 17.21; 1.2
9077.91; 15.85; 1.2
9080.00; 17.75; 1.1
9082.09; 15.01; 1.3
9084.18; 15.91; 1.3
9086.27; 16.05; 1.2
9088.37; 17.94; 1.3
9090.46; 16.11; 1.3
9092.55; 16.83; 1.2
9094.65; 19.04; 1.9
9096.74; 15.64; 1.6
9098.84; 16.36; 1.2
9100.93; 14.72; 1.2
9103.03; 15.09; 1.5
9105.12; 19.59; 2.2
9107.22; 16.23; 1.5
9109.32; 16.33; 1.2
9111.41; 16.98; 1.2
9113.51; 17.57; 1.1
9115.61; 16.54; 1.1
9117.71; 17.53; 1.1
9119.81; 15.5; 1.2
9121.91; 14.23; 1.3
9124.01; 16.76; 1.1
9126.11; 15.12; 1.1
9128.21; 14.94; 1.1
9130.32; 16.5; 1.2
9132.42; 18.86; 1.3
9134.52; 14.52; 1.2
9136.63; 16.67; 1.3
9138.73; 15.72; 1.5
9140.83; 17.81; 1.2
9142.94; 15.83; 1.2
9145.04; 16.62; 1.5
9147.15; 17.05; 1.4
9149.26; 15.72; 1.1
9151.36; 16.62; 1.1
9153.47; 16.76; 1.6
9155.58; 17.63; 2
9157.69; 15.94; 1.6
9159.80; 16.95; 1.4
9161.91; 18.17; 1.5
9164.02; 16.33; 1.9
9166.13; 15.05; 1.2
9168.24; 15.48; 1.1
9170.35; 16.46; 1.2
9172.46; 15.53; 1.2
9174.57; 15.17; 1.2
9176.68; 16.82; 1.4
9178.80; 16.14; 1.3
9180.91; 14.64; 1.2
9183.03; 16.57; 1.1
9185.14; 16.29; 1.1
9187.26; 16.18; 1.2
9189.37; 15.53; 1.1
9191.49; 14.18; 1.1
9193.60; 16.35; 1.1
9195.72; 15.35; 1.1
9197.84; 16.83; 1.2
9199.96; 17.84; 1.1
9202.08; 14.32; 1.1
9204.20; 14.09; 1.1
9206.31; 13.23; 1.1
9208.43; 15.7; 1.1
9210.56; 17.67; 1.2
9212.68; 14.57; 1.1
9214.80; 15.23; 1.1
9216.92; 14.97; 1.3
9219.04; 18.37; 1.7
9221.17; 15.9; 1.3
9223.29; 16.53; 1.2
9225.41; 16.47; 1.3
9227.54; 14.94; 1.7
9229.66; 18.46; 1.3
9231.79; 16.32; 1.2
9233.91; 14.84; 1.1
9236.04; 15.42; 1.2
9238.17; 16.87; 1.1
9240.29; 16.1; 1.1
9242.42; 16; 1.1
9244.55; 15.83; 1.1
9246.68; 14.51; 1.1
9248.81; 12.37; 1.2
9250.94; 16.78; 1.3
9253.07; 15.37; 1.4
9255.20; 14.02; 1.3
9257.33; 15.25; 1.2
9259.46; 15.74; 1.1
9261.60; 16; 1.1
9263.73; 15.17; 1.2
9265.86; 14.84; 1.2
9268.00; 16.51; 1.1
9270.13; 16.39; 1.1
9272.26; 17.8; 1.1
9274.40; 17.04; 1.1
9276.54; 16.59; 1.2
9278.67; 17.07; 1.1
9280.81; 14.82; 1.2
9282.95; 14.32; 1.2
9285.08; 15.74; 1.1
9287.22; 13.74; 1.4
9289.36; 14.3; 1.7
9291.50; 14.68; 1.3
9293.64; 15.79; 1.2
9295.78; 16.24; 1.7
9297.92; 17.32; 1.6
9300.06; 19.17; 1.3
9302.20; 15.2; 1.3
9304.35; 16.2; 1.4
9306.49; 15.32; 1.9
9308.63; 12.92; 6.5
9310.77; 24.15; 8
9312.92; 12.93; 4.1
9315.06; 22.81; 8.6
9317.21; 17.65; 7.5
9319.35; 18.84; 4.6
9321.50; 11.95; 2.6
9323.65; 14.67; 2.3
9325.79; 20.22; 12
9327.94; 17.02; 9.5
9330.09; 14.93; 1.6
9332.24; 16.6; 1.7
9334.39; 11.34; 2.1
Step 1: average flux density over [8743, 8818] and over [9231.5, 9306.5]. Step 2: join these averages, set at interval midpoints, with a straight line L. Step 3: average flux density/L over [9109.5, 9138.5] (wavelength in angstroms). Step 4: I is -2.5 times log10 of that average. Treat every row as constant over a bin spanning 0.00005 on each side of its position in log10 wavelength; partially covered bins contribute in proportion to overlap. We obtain -0.06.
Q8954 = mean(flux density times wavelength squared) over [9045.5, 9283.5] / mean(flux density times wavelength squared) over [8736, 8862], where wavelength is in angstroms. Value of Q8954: 1.17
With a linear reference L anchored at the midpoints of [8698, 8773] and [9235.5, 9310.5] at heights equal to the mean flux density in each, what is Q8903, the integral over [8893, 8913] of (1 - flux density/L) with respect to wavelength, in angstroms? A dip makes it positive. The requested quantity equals 2.9 angstroms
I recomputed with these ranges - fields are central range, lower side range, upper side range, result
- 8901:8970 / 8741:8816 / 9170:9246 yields 0.03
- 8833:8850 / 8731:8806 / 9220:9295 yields 0.10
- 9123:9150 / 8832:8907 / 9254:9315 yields -0.07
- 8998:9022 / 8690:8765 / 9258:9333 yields 0.06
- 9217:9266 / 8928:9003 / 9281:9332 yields 0.03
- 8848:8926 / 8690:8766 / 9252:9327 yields 0.12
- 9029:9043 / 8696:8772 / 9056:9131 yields 0.02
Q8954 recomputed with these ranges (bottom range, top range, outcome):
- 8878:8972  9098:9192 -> 1.18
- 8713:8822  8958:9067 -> 1.07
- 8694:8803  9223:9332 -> 1.18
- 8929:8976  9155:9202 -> 1.11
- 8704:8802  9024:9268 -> 1.14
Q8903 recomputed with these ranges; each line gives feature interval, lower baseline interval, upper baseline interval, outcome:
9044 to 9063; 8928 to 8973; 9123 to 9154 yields 1.3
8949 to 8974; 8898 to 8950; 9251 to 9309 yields -1.4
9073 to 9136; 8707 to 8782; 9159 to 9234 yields -2.5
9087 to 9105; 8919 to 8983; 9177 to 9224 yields -1.4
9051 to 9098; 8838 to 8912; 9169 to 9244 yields -2.1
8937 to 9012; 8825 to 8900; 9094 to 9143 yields 0.1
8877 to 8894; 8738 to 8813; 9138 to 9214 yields 1.6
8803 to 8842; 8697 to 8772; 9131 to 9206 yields 2.9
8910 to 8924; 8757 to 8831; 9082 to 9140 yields 1.0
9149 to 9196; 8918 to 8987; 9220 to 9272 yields -1.7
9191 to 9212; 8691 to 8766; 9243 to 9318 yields 0.5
